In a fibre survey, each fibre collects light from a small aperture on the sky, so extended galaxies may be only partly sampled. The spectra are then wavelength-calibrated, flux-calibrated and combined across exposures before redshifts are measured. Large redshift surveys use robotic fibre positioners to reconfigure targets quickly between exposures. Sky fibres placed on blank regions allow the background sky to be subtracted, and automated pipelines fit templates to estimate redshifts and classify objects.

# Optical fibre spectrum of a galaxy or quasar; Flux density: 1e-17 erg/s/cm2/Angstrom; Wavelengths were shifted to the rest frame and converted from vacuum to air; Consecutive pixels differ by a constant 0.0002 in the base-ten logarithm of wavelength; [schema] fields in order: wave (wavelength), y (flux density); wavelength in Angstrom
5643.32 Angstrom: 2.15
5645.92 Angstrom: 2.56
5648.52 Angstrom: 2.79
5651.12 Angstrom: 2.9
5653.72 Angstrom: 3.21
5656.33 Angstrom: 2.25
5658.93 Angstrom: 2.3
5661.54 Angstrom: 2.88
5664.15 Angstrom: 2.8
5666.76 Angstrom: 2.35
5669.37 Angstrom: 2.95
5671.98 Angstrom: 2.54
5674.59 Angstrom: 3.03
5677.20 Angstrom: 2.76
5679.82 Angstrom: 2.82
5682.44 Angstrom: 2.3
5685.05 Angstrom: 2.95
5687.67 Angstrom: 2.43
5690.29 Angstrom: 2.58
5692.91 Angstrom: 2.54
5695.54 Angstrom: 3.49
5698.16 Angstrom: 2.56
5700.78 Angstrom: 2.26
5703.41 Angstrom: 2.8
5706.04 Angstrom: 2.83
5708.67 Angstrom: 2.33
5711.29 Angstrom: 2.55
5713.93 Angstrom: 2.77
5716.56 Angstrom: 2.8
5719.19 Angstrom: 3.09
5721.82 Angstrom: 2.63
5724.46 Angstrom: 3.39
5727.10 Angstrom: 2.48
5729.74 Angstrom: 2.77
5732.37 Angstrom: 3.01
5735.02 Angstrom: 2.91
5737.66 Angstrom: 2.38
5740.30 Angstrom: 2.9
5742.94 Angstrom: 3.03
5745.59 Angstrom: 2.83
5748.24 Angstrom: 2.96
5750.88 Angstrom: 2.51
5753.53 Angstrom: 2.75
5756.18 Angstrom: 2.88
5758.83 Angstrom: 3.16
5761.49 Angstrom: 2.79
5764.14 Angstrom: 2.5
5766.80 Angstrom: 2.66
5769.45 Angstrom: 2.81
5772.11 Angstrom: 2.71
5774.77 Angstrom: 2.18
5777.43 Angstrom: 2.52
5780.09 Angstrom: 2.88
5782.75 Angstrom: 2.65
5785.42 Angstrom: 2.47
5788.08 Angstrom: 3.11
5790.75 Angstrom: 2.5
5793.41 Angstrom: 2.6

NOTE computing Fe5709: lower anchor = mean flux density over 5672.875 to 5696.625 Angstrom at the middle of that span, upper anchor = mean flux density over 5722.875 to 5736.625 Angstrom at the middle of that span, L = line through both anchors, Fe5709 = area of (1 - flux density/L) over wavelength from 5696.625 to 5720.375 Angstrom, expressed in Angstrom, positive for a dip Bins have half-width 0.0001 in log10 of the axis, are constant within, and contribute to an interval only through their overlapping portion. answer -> 1.33 Angstrom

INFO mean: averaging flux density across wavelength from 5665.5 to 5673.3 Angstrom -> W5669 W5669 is 2.62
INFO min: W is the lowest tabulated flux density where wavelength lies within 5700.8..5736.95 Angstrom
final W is 2.33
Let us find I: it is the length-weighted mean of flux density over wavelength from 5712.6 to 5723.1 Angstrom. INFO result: 2.82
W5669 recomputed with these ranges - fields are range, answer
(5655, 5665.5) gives 2.56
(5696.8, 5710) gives 2.56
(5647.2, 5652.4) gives 2.85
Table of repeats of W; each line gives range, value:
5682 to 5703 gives 2.26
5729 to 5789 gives 2.18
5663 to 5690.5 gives 2.3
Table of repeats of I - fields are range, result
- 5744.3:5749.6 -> 2.89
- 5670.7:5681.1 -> 2.79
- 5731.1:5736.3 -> 2.95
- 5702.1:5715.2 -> 2.65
